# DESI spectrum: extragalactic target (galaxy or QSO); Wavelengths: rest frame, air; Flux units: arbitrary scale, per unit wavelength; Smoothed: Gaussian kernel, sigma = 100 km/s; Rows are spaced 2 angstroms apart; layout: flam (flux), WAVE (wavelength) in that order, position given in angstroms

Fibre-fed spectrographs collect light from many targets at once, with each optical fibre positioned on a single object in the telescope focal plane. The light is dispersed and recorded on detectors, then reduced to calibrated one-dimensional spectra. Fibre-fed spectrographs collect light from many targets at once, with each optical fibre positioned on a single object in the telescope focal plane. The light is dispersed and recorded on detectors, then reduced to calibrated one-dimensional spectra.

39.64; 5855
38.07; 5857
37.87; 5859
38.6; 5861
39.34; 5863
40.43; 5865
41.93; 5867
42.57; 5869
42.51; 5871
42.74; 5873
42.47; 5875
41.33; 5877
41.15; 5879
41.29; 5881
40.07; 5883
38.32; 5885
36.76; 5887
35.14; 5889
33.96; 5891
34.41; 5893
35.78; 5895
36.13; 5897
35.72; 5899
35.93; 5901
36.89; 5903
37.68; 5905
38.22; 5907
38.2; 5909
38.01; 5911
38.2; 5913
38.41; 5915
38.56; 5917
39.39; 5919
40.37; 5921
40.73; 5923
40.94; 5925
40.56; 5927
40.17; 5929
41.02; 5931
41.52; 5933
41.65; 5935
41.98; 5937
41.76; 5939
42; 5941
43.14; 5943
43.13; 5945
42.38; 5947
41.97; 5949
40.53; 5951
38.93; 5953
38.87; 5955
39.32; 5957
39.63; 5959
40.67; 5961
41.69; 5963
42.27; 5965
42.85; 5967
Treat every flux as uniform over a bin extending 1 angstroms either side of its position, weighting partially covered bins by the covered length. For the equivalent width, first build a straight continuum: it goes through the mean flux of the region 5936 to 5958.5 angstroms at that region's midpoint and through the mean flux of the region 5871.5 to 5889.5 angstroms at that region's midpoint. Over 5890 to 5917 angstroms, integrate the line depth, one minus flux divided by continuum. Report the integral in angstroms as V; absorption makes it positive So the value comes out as 2.5 angstroms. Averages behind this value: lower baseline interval 40.1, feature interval 36.8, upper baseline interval 41.2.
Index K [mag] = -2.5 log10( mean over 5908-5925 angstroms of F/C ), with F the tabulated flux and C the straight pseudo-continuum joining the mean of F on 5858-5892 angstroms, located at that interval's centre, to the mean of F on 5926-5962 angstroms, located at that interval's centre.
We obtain 0.040 mag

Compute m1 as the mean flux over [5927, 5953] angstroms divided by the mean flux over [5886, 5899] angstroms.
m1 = 1.2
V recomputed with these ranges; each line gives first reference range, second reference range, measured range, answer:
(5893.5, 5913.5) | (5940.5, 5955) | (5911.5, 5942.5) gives -0.9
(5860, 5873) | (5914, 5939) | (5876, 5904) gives 2.4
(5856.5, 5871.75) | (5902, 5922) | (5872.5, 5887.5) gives -0.4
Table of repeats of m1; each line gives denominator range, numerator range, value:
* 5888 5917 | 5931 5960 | 1.12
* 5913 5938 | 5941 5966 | 1.02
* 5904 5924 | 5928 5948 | 1.08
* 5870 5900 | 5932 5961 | 1.07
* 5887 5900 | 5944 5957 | 1.16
